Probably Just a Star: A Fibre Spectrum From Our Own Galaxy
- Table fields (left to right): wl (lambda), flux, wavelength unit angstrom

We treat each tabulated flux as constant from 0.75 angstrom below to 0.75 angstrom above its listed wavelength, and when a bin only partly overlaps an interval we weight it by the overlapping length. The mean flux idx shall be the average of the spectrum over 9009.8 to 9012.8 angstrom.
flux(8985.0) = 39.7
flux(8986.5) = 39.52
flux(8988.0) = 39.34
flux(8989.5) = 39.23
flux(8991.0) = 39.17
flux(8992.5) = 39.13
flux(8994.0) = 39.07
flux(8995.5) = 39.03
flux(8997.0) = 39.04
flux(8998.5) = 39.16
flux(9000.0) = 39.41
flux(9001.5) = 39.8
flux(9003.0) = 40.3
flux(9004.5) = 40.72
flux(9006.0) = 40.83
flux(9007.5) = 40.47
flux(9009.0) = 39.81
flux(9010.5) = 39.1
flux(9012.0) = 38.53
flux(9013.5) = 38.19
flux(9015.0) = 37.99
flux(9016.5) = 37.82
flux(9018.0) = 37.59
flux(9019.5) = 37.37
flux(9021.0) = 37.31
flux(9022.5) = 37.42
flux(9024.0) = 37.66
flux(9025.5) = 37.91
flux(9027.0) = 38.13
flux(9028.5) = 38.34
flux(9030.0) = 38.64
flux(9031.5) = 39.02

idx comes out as 38.8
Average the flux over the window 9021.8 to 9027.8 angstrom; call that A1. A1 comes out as 37.8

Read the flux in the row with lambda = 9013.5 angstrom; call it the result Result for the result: 38.19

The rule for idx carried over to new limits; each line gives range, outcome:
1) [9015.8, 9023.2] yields 37.5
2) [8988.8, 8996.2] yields 39.1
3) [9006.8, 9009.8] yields 40.1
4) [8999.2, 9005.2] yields 40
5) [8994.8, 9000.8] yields 39.2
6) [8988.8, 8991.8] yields 39.2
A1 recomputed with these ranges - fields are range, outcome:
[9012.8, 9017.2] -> 38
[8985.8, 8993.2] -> 39.3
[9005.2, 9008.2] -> 40.7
